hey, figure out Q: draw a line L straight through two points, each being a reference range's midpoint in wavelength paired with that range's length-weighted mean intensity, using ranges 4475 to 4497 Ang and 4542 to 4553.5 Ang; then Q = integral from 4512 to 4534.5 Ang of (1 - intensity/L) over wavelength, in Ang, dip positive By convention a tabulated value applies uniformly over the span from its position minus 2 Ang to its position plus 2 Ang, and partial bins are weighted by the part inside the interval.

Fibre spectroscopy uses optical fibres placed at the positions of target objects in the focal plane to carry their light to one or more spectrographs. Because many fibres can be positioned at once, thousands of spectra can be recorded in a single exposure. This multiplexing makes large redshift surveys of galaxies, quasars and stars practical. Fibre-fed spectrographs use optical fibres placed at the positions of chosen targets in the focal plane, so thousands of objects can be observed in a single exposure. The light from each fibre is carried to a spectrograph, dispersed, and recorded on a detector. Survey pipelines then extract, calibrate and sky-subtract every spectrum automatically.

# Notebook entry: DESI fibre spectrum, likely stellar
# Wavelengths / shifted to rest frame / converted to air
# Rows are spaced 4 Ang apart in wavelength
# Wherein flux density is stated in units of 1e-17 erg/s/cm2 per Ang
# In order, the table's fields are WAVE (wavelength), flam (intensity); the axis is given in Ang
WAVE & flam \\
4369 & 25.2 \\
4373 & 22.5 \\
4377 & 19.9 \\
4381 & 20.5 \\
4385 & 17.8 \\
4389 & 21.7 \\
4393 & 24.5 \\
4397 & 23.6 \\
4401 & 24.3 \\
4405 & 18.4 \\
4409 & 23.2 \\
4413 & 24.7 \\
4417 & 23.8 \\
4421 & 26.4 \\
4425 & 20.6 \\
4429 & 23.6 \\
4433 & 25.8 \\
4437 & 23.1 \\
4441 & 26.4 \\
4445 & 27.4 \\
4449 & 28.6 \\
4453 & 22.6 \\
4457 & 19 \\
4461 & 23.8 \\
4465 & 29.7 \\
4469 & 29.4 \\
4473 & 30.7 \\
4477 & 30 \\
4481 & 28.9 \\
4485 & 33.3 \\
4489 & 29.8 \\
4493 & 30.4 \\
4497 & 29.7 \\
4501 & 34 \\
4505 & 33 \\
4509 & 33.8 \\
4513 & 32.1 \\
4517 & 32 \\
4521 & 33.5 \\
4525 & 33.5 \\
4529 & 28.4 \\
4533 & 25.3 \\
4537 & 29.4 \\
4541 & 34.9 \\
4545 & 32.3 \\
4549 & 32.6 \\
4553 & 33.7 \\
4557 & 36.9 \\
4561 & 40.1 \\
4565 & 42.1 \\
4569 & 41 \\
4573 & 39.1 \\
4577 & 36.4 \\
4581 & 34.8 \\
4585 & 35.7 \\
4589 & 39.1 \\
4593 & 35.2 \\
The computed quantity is 0.7 Ang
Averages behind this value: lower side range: 30.4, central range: 30.9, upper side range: 32.9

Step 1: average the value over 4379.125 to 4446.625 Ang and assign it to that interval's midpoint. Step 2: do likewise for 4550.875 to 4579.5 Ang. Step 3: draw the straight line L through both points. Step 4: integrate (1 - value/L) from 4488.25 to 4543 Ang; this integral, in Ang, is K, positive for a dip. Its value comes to 3.2 Ang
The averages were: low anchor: 23.3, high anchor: 38.4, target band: 31.5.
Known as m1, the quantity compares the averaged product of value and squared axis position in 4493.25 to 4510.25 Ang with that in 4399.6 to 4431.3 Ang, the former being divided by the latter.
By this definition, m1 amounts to 1.45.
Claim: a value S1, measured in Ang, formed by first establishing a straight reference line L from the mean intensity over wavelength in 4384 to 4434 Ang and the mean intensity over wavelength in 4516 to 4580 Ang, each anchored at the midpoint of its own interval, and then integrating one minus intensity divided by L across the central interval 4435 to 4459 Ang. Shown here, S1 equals 1.5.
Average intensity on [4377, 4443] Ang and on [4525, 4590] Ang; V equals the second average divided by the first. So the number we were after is 1.53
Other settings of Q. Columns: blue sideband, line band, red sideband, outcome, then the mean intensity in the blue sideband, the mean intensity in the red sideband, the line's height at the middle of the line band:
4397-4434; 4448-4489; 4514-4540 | -1.3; 23.4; 30.6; 26.8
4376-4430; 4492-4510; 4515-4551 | -1.9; 22.4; 31.3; 29.1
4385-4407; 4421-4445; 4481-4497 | 1.1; 22.1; 30.7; 25.5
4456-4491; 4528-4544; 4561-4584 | 2.4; 28.6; 38.7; 34.9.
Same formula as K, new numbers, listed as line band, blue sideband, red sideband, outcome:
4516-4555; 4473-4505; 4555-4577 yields 4.9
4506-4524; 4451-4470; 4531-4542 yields -3.1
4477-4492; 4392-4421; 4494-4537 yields -0.7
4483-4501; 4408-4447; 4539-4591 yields -0.5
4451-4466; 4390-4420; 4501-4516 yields 2.6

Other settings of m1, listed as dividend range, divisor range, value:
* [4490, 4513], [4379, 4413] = 1.53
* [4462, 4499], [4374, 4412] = 1.44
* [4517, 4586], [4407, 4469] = 1.47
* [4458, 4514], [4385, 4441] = 1.35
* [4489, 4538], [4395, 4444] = 1.37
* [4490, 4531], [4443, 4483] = 1.21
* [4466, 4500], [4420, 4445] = 1.27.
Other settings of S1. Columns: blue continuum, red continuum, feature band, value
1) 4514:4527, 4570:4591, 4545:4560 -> 0.3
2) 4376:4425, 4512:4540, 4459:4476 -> -1.0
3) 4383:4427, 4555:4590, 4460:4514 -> -0.7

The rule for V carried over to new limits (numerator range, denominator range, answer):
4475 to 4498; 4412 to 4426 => 1.26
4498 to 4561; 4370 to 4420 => 1.47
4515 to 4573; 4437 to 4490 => 1.24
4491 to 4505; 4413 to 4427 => 1.33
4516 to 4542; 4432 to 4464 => 1.25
